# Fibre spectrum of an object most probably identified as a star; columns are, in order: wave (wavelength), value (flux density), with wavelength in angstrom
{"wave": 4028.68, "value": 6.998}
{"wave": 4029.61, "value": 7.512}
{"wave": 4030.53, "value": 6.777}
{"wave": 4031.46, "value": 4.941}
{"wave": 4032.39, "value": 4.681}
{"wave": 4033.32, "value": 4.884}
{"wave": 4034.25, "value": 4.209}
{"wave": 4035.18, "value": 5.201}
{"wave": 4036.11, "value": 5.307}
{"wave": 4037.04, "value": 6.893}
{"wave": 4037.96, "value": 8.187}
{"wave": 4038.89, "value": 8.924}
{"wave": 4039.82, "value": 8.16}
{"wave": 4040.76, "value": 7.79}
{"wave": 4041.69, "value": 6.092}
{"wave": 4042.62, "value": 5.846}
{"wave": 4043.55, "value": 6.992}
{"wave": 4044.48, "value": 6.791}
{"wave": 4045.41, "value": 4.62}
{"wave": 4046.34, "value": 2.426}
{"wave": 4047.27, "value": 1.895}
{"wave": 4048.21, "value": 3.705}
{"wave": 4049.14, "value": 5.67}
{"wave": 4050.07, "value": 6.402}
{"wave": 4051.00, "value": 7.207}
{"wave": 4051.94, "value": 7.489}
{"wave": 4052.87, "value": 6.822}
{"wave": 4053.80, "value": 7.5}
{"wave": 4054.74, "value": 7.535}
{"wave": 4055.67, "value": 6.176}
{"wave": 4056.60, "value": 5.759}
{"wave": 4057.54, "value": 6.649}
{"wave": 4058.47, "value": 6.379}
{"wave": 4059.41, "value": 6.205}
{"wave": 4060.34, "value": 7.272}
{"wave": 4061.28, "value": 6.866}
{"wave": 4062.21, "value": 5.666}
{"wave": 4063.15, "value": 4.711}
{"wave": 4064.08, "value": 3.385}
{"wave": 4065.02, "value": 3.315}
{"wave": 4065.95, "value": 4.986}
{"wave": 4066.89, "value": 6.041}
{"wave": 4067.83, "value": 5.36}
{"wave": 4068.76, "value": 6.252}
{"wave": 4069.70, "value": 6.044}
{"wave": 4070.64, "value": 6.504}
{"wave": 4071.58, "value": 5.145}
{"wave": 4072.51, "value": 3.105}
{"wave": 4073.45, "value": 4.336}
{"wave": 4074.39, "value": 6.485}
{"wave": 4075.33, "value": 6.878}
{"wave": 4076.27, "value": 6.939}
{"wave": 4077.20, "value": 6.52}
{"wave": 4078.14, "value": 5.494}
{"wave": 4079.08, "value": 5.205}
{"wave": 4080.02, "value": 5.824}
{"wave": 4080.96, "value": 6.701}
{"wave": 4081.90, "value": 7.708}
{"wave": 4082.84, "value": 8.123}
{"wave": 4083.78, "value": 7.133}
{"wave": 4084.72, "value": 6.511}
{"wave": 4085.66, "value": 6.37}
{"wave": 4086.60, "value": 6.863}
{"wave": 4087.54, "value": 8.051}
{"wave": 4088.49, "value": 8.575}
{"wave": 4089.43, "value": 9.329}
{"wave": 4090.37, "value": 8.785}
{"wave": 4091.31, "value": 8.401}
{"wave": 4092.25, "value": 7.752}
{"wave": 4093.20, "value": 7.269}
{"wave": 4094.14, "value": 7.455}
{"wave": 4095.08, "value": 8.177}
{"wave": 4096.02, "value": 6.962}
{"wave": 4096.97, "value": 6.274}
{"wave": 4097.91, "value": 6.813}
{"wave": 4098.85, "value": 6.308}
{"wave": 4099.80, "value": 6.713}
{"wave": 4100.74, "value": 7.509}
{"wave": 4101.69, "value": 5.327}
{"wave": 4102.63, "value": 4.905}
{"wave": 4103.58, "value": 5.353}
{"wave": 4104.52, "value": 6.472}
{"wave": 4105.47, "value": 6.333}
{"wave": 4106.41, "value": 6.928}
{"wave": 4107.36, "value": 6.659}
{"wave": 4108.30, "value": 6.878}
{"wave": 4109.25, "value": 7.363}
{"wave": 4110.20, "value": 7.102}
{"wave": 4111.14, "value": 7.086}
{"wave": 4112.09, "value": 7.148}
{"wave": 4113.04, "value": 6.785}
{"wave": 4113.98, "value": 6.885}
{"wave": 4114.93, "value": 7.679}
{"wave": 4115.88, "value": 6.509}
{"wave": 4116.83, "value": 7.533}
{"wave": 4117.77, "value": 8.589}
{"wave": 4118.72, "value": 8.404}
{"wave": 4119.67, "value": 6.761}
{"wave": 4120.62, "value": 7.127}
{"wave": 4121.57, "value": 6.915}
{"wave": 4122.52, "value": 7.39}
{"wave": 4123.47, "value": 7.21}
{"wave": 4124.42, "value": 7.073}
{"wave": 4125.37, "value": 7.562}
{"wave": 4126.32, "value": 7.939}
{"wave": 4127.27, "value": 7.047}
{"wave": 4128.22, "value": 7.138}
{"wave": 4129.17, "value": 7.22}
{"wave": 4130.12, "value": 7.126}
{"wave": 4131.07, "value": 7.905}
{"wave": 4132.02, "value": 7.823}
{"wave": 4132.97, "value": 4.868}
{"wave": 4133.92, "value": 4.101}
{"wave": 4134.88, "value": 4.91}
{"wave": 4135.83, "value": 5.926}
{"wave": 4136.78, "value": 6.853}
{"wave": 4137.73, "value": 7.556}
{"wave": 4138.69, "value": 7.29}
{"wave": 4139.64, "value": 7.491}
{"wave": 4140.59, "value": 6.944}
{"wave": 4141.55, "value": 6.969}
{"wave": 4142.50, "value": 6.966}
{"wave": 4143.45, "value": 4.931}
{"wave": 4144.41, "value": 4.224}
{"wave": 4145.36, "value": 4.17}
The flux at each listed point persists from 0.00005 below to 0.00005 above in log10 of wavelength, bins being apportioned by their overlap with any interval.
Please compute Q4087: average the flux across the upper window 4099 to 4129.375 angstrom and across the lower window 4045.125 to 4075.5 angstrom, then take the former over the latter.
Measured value 1.2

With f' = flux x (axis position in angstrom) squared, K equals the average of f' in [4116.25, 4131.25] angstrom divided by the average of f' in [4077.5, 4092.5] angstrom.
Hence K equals 1.0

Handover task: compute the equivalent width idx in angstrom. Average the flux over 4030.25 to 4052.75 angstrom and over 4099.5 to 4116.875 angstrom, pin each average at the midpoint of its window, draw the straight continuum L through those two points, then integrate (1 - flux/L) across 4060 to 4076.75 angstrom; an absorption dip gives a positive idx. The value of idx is 1.9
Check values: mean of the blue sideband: 5.88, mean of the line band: 5.51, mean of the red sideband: 6.67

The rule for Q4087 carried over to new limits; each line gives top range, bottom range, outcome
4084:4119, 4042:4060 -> 1.21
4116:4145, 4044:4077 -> 1.20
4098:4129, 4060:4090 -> 1.13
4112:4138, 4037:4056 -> 1.10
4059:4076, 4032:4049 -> 0.96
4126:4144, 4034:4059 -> 1.08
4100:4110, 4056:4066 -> 1.14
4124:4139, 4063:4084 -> 1.18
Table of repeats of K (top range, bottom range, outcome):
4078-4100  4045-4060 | 1.27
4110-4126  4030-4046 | 1.22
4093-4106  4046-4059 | 1.14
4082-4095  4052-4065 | 1.28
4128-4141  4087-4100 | 0.89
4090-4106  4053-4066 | 1.18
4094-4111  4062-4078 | 1.25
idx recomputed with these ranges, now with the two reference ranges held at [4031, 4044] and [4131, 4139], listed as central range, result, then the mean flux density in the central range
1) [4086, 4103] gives -2.8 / 7.31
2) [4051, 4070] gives 0.7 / 6.05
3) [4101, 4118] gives -1.3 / 6.74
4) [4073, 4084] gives -0.3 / 6.43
